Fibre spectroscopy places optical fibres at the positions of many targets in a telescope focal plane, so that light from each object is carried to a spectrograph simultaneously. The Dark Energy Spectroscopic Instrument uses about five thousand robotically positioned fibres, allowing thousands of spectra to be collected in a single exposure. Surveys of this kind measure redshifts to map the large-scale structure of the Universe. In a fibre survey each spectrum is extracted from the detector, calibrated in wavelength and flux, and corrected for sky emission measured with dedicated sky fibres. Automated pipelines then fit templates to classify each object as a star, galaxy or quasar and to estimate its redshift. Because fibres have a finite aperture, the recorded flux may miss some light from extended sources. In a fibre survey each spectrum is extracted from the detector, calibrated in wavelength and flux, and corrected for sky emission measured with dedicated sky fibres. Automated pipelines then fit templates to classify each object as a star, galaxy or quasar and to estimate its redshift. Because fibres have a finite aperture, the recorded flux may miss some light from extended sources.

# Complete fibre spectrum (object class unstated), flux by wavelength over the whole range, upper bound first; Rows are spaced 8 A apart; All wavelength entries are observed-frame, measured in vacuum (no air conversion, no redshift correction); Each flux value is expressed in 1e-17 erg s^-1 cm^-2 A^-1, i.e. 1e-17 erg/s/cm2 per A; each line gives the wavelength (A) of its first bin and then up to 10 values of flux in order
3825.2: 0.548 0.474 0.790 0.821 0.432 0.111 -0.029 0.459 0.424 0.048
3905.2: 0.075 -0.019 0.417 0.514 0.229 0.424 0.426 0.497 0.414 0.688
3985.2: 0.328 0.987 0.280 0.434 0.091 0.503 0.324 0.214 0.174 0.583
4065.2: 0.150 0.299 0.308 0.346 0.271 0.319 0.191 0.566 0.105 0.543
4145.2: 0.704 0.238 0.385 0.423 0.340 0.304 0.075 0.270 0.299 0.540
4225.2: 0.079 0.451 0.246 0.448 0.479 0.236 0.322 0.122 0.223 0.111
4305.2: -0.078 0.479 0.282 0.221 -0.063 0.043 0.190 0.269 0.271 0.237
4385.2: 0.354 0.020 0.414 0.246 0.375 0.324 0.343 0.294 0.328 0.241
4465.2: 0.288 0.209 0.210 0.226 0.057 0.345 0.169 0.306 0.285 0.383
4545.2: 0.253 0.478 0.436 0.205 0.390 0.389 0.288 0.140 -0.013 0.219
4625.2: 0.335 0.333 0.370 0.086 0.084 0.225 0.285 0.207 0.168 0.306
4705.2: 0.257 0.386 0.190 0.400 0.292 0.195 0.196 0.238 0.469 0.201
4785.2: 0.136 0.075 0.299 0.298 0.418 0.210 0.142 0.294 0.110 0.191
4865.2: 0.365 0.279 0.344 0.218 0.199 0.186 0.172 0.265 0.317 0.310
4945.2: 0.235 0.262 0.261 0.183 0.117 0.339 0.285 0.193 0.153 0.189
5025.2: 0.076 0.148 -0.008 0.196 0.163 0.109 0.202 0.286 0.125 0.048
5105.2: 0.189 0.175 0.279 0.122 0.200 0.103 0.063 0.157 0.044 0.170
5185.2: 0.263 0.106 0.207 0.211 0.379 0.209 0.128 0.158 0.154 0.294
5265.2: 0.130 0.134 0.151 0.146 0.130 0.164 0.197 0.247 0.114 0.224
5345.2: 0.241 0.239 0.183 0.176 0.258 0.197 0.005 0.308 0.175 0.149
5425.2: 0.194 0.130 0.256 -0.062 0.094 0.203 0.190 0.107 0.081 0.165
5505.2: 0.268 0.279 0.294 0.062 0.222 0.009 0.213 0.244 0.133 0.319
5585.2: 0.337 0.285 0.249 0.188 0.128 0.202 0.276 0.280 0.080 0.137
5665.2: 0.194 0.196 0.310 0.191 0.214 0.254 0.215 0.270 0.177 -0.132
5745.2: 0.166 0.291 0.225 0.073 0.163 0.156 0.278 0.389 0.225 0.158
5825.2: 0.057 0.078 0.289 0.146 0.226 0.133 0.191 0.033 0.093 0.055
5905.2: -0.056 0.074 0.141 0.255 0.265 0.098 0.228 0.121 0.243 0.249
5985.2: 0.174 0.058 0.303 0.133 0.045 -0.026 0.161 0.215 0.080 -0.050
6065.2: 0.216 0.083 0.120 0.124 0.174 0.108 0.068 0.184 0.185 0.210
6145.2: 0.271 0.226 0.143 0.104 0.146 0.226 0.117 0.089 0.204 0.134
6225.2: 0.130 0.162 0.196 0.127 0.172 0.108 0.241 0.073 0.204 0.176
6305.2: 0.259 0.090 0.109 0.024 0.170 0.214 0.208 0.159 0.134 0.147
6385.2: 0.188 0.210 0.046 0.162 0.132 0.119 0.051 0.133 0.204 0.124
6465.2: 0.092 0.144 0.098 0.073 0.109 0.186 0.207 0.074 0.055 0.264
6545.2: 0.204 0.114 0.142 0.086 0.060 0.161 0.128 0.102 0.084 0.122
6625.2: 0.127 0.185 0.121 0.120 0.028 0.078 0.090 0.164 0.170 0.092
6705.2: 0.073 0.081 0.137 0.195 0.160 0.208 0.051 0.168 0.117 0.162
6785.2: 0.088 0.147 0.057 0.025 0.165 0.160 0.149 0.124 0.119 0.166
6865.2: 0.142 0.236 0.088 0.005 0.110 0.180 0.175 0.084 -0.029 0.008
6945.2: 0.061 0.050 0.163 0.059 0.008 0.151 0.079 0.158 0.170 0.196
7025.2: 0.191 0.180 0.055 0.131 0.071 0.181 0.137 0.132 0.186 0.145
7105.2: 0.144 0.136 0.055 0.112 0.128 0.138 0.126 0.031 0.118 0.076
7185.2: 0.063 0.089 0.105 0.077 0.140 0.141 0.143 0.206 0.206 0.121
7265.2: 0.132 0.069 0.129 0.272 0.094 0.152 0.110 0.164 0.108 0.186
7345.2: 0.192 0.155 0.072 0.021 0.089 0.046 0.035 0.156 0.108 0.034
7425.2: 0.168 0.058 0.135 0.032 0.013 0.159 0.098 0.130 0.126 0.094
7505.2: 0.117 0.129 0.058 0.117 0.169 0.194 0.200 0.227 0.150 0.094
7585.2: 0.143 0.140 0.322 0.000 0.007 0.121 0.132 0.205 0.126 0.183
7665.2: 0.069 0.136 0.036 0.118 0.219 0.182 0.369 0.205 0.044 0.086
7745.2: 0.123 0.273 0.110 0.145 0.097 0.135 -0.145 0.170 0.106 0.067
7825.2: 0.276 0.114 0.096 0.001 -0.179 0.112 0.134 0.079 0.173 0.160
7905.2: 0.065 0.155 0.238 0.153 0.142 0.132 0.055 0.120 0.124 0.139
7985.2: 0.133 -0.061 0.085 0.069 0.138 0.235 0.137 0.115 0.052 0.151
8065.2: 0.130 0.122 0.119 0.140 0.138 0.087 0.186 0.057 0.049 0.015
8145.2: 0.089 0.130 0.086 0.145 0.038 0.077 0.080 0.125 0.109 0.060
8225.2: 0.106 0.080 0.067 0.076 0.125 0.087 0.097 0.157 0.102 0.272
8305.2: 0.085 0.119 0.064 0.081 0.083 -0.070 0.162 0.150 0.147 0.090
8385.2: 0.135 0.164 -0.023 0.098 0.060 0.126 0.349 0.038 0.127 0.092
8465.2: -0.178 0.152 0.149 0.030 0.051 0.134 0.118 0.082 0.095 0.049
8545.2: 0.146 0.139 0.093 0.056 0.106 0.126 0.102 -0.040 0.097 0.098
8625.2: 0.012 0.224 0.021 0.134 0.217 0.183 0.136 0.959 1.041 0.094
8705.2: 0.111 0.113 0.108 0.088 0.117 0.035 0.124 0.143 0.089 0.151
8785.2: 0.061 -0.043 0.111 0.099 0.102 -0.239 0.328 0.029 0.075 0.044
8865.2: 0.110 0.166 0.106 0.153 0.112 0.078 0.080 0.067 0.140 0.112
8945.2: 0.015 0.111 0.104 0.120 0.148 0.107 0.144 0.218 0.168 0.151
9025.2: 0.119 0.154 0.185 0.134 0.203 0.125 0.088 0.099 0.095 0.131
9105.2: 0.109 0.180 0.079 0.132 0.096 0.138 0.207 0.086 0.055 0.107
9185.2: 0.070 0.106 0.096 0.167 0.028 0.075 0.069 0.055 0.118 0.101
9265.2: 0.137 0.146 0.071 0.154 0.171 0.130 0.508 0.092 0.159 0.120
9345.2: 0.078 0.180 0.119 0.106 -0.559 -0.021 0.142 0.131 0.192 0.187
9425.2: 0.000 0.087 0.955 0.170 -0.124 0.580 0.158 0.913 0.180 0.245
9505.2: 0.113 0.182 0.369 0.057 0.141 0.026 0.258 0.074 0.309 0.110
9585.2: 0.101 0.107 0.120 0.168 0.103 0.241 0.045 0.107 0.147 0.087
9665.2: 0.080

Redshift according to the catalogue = 1.33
